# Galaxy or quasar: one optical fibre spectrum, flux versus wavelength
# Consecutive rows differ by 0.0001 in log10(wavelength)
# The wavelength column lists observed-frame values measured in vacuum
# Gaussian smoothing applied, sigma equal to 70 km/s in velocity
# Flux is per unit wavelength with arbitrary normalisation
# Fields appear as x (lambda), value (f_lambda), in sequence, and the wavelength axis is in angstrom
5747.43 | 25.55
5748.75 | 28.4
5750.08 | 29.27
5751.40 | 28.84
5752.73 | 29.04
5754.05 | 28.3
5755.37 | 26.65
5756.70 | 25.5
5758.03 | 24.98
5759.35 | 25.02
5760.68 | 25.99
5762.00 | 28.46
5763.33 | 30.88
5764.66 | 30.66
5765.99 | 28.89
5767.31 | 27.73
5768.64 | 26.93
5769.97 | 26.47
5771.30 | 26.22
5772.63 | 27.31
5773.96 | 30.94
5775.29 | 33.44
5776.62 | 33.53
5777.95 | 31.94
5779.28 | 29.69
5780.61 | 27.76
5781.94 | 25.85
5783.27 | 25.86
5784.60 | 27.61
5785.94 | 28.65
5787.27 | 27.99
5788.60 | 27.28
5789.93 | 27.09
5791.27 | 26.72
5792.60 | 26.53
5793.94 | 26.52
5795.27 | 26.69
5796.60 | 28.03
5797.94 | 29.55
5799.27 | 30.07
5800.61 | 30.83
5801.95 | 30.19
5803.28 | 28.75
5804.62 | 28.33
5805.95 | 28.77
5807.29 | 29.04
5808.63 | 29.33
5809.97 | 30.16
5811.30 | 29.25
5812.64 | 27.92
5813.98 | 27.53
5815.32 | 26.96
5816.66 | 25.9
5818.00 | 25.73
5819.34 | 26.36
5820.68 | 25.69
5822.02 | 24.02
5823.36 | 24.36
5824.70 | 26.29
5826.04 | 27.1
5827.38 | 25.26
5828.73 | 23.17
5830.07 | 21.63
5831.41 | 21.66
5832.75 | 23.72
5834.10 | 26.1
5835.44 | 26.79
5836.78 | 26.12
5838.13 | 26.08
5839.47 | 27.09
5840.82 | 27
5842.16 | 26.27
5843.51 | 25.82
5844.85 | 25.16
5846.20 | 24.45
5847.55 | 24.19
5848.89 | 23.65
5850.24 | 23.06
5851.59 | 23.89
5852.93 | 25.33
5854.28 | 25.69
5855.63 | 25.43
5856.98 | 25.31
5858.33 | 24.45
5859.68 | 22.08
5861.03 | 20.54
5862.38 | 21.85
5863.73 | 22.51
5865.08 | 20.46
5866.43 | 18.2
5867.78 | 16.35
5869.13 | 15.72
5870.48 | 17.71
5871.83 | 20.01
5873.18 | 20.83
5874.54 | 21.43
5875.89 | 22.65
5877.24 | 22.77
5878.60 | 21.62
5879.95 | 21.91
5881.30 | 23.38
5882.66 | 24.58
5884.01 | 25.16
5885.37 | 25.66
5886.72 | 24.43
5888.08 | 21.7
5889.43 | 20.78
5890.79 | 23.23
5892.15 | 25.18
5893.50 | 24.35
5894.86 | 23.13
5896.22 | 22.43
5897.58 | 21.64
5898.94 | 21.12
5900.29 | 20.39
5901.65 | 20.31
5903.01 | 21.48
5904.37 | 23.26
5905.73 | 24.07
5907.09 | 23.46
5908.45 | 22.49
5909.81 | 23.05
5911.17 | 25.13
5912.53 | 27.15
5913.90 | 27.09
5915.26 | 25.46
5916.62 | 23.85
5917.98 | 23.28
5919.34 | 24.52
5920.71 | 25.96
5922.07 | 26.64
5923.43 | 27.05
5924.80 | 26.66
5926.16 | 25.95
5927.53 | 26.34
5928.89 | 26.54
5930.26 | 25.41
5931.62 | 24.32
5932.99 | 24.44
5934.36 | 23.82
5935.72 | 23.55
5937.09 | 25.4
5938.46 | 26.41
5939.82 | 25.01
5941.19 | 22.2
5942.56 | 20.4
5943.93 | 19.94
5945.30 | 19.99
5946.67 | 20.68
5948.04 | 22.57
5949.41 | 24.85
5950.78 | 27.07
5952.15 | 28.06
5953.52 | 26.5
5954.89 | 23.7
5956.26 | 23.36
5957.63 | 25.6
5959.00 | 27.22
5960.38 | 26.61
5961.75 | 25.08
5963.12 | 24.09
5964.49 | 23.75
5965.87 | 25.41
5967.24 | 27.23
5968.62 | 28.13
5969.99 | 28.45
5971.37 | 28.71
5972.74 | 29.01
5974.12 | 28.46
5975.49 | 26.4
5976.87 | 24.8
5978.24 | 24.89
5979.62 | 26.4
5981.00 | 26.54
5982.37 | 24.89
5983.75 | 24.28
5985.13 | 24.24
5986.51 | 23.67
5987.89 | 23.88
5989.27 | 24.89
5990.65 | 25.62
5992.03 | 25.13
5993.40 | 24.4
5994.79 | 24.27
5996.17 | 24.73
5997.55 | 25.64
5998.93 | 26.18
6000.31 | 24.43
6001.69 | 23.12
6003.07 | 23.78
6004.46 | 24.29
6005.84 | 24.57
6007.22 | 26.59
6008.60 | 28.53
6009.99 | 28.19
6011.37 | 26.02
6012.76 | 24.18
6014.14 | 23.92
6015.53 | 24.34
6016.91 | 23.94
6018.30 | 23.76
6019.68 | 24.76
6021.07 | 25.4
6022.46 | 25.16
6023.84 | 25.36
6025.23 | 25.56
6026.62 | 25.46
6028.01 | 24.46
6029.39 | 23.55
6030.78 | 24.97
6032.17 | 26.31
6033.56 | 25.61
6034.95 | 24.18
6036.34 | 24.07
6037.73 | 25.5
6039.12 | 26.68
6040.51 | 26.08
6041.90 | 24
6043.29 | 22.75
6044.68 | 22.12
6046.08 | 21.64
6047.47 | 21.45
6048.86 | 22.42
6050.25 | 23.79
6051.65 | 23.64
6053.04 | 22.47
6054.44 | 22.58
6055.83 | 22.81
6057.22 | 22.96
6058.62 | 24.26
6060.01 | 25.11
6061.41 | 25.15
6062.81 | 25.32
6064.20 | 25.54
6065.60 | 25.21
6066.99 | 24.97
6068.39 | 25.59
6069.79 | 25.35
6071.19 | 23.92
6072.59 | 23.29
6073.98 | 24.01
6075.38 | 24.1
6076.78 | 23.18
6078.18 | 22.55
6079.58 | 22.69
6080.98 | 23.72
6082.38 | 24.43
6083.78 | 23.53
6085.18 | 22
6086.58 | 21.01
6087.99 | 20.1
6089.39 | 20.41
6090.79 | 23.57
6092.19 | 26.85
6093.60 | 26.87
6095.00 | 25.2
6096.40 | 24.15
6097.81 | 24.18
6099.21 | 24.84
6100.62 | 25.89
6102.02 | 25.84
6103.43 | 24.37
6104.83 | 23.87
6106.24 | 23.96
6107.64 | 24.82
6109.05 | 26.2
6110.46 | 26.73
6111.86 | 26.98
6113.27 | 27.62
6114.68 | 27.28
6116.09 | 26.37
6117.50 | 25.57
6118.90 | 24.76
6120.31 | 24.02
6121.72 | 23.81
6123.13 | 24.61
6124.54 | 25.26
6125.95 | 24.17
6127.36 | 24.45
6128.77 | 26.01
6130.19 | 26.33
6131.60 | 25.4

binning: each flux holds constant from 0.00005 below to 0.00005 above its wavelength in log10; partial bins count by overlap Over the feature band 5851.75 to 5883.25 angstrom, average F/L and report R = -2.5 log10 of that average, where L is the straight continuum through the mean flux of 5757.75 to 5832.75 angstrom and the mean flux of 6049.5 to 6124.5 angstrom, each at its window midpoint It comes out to 0.22 mag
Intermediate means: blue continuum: 27.6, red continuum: 24.4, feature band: 21.8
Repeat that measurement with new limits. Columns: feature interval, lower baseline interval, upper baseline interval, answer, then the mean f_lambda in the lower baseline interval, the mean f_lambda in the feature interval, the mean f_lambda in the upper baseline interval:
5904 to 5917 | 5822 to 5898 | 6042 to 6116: -0.05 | 23.4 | 24.5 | 24.1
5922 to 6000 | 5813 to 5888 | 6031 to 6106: -0.06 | 23.8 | 25.2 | 24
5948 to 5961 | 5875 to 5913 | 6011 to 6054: -0.09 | 23.1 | 25.7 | 24.3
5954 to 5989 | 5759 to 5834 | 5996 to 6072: -0.02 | 27.6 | 25.8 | 24.6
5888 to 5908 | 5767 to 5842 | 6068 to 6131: 0.18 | 27.4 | 22.5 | 24.5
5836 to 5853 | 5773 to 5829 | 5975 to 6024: 0.09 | 27.9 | 25.3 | 25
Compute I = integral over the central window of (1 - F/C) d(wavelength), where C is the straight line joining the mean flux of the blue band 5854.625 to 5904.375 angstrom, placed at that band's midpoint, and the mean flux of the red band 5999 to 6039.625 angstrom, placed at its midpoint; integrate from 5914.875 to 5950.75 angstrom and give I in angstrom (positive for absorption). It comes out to -1.79 angstrom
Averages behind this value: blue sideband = 22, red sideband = 25.1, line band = 24.3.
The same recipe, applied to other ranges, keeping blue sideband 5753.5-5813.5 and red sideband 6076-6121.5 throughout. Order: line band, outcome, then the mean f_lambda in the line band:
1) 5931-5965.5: 2.8 angstrom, 24.2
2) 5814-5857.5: 3.9 angstrom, 25.2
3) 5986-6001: 0.5 angstrom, 24.8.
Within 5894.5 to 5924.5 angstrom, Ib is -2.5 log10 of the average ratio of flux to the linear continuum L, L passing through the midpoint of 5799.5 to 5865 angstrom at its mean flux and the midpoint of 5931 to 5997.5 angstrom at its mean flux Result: 0.065 mag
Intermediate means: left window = 25.7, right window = 25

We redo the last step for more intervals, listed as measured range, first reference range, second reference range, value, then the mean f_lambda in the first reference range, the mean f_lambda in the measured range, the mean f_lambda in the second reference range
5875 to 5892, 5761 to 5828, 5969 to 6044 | 0.160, 28.1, 23.2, 25.3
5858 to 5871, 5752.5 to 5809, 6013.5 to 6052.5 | 0.330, 28.3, 19.9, 24.3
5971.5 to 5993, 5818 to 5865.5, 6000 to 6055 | -0.048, 24.6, 25.6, 24.5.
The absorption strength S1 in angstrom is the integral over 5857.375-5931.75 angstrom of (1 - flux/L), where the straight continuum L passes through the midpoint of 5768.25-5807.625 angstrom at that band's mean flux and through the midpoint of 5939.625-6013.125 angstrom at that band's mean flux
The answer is 9.80 angstrom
